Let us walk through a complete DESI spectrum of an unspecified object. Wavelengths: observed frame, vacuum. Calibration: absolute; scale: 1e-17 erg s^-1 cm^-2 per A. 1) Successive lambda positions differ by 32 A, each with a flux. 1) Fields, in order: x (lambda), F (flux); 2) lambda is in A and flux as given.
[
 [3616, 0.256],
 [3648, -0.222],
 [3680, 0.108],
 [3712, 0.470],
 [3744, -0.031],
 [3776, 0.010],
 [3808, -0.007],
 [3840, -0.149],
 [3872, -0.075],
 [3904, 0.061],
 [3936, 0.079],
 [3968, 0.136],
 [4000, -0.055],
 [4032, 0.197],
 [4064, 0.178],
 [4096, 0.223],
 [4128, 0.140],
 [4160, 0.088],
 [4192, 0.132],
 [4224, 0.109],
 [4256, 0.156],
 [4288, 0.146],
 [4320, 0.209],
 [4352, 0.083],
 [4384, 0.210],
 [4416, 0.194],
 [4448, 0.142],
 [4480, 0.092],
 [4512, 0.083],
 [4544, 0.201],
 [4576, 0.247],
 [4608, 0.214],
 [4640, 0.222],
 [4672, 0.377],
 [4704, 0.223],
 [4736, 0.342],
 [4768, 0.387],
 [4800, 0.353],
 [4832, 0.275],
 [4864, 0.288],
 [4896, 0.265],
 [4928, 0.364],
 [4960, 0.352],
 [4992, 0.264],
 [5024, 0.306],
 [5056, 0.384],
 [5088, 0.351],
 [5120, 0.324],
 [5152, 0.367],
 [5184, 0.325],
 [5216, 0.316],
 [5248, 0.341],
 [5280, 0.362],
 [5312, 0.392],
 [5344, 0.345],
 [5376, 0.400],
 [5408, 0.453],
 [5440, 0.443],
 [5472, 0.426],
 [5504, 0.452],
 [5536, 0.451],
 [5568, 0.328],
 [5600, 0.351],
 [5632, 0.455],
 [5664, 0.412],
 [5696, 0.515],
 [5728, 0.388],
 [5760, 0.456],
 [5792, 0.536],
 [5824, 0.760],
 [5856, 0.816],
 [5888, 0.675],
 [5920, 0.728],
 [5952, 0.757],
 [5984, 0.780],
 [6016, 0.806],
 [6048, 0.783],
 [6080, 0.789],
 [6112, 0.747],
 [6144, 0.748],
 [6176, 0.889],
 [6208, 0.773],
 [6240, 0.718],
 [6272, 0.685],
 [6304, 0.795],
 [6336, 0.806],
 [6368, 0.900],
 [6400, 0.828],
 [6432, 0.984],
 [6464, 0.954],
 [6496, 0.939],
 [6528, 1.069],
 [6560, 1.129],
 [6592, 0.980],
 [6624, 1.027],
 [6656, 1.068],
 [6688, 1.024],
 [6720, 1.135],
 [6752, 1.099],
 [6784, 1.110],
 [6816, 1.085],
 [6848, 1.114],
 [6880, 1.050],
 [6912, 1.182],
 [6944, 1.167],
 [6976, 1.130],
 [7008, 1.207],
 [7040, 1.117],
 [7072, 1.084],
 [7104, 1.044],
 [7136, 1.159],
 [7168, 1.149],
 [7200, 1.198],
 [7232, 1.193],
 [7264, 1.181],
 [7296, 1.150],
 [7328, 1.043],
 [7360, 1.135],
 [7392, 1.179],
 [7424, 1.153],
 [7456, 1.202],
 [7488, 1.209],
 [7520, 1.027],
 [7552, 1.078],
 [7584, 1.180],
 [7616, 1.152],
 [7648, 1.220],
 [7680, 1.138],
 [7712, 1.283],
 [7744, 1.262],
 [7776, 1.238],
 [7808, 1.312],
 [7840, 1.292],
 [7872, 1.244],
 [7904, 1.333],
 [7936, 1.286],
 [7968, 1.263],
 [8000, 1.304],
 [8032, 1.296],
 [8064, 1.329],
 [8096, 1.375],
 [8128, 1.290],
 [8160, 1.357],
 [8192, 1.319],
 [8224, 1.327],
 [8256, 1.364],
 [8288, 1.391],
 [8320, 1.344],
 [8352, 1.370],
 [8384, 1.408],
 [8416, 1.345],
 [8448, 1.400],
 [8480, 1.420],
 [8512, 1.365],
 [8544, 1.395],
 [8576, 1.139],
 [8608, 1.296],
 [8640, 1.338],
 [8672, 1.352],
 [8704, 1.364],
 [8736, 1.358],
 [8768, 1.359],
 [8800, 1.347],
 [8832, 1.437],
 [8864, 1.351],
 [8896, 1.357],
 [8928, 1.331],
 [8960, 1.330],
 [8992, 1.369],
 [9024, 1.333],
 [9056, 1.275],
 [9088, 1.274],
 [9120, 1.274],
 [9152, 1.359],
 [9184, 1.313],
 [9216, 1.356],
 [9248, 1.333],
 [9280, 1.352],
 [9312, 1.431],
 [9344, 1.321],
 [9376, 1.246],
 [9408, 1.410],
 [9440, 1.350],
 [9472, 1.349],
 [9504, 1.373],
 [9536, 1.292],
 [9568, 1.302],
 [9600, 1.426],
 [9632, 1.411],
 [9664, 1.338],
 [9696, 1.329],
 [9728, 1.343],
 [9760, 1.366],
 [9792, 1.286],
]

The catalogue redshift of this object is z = 0.46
